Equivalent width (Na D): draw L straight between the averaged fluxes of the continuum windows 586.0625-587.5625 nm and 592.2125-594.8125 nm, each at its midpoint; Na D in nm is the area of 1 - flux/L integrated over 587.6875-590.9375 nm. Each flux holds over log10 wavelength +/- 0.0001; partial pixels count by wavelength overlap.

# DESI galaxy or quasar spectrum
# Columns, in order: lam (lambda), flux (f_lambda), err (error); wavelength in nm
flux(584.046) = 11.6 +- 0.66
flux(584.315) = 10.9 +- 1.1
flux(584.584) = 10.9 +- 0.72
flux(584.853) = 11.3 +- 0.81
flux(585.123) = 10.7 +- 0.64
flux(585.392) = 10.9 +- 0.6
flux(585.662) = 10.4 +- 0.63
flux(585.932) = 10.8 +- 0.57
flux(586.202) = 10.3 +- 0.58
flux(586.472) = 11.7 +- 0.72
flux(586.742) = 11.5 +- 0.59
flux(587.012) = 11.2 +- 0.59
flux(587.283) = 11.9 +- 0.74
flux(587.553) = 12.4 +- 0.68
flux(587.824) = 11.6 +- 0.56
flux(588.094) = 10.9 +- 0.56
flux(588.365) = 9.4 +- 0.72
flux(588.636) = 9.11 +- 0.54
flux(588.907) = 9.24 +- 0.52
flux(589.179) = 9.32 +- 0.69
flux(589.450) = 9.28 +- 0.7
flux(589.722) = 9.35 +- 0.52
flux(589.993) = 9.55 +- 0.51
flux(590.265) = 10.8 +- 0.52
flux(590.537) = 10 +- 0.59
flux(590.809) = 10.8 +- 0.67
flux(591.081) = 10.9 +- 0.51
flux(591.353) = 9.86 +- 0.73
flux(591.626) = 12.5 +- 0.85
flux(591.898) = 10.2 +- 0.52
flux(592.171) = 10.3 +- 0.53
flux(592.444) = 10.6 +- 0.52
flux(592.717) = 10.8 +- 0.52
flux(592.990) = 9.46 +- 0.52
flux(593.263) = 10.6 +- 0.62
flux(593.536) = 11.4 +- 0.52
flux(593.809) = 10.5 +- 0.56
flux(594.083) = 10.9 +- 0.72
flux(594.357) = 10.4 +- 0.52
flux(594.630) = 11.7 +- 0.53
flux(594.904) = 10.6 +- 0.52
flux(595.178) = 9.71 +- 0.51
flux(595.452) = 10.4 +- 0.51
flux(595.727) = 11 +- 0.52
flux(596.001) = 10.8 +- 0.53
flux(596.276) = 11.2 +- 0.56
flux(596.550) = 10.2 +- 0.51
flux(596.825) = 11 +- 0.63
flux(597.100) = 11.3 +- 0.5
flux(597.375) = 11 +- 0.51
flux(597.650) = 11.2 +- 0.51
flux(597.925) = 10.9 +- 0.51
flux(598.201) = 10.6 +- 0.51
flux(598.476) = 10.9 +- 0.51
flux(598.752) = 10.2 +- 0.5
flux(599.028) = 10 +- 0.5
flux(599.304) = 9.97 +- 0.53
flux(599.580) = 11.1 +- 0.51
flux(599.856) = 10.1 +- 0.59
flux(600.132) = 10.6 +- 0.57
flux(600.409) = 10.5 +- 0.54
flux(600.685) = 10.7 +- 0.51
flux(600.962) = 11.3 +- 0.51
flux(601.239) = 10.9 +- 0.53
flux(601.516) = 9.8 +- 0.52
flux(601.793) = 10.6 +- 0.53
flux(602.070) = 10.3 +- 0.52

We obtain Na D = 0.35 nm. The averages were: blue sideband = 11.4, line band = 9.94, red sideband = 10.7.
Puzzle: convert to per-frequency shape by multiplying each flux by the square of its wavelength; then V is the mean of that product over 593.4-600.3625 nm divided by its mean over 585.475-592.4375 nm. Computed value 1.04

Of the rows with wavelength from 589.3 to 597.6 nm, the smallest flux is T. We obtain 9.28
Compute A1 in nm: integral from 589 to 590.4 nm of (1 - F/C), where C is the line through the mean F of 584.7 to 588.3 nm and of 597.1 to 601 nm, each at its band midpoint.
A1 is 0.176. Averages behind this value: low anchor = 11.2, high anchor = 10.7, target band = 9.64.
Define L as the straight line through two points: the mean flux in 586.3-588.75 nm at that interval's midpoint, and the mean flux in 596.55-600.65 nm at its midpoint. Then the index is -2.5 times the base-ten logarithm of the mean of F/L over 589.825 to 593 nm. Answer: 0.04 mag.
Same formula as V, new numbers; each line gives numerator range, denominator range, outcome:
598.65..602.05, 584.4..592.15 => 1.03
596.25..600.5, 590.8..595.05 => 1.01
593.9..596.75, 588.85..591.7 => 1.07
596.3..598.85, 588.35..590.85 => 1.15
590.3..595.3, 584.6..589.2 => 1.01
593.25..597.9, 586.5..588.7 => 1.00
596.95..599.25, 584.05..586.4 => 1.03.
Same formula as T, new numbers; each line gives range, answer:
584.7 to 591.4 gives 9.11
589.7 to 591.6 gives 9.35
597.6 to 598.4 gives 10.6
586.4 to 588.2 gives 10.9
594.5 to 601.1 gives 9.71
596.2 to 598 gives 10.2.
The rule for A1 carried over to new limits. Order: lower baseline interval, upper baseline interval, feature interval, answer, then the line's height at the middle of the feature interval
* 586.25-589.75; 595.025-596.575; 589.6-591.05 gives 0.05 nm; 10.6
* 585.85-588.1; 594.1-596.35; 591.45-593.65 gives 0.05 nm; 10.9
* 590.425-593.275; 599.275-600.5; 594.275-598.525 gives -0.12 nm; 10.5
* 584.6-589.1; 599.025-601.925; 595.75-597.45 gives -0.05 nm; 10.6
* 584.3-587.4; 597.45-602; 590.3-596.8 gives 0.08 nm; 10.8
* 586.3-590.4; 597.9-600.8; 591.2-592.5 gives -0.03 nm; 10.5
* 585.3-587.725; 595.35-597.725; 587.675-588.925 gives 0.12 nm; 11.2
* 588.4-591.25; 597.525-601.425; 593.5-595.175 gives -0.10 nm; 10.2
